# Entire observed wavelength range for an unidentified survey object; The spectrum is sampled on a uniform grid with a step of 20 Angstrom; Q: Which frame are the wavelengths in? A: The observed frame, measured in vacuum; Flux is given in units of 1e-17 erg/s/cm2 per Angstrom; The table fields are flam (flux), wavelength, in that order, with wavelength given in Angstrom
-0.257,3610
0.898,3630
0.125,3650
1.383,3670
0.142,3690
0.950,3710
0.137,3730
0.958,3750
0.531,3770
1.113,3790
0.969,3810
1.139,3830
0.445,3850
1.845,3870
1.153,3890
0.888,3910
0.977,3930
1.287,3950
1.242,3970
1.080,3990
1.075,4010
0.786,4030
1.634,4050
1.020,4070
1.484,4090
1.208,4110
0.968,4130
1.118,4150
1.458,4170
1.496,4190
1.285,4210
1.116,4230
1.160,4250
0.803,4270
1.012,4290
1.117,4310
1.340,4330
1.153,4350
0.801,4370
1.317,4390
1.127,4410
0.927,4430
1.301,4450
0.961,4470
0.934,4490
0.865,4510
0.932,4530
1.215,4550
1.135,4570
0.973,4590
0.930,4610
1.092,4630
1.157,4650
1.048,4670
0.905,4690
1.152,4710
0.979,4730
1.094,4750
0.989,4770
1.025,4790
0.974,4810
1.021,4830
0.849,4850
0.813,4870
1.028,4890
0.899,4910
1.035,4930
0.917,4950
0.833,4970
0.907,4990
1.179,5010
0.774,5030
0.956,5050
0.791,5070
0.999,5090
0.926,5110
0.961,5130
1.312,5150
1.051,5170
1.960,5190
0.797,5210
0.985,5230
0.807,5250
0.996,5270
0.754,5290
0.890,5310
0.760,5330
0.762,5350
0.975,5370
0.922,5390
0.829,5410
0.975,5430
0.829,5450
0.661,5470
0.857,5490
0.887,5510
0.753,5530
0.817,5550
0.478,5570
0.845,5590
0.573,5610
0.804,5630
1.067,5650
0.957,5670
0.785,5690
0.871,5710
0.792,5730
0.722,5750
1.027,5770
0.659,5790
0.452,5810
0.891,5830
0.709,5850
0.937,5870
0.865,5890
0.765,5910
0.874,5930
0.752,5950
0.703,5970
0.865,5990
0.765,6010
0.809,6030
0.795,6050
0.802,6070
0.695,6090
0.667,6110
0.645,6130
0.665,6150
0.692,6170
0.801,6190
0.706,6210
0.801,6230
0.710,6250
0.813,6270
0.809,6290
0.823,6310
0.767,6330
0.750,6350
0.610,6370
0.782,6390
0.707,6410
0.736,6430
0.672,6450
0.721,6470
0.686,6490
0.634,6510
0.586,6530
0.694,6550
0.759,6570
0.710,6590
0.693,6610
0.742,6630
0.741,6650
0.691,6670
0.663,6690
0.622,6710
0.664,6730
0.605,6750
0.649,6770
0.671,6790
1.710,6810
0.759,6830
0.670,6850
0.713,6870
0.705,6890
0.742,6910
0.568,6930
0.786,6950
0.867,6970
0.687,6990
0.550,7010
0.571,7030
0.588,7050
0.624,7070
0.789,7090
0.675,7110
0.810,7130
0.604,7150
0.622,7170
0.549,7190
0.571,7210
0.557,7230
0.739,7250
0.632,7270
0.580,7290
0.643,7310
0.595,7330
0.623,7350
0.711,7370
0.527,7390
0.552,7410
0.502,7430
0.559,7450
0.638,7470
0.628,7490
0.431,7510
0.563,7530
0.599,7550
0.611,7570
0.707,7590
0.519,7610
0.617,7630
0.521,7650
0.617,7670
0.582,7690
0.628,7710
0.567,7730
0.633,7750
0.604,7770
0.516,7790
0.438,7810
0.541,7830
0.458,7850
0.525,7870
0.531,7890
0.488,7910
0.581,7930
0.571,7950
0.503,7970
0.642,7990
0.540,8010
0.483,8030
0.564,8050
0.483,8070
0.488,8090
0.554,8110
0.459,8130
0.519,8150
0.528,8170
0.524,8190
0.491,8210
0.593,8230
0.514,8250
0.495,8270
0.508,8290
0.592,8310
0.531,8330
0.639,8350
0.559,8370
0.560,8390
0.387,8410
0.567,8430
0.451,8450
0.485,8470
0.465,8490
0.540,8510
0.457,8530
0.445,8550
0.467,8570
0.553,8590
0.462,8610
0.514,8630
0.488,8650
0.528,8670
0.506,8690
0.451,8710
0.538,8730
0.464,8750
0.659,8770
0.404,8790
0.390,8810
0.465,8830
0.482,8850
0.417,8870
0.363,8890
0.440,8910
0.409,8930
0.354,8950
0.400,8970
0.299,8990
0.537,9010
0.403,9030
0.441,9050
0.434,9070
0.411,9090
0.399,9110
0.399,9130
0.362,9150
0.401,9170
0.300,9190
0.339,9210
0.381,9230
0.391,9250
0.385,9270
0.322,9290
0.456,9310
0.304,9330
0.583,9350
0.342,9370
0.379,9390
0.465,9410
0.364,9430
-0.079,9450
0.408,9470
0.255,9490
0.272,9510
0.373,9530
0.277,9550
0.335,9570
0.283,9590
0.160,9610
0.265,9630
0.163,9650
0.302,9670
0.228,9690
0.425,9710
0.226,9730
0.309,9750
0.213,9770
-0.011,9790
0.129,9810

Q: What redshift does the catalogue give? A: 0.038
